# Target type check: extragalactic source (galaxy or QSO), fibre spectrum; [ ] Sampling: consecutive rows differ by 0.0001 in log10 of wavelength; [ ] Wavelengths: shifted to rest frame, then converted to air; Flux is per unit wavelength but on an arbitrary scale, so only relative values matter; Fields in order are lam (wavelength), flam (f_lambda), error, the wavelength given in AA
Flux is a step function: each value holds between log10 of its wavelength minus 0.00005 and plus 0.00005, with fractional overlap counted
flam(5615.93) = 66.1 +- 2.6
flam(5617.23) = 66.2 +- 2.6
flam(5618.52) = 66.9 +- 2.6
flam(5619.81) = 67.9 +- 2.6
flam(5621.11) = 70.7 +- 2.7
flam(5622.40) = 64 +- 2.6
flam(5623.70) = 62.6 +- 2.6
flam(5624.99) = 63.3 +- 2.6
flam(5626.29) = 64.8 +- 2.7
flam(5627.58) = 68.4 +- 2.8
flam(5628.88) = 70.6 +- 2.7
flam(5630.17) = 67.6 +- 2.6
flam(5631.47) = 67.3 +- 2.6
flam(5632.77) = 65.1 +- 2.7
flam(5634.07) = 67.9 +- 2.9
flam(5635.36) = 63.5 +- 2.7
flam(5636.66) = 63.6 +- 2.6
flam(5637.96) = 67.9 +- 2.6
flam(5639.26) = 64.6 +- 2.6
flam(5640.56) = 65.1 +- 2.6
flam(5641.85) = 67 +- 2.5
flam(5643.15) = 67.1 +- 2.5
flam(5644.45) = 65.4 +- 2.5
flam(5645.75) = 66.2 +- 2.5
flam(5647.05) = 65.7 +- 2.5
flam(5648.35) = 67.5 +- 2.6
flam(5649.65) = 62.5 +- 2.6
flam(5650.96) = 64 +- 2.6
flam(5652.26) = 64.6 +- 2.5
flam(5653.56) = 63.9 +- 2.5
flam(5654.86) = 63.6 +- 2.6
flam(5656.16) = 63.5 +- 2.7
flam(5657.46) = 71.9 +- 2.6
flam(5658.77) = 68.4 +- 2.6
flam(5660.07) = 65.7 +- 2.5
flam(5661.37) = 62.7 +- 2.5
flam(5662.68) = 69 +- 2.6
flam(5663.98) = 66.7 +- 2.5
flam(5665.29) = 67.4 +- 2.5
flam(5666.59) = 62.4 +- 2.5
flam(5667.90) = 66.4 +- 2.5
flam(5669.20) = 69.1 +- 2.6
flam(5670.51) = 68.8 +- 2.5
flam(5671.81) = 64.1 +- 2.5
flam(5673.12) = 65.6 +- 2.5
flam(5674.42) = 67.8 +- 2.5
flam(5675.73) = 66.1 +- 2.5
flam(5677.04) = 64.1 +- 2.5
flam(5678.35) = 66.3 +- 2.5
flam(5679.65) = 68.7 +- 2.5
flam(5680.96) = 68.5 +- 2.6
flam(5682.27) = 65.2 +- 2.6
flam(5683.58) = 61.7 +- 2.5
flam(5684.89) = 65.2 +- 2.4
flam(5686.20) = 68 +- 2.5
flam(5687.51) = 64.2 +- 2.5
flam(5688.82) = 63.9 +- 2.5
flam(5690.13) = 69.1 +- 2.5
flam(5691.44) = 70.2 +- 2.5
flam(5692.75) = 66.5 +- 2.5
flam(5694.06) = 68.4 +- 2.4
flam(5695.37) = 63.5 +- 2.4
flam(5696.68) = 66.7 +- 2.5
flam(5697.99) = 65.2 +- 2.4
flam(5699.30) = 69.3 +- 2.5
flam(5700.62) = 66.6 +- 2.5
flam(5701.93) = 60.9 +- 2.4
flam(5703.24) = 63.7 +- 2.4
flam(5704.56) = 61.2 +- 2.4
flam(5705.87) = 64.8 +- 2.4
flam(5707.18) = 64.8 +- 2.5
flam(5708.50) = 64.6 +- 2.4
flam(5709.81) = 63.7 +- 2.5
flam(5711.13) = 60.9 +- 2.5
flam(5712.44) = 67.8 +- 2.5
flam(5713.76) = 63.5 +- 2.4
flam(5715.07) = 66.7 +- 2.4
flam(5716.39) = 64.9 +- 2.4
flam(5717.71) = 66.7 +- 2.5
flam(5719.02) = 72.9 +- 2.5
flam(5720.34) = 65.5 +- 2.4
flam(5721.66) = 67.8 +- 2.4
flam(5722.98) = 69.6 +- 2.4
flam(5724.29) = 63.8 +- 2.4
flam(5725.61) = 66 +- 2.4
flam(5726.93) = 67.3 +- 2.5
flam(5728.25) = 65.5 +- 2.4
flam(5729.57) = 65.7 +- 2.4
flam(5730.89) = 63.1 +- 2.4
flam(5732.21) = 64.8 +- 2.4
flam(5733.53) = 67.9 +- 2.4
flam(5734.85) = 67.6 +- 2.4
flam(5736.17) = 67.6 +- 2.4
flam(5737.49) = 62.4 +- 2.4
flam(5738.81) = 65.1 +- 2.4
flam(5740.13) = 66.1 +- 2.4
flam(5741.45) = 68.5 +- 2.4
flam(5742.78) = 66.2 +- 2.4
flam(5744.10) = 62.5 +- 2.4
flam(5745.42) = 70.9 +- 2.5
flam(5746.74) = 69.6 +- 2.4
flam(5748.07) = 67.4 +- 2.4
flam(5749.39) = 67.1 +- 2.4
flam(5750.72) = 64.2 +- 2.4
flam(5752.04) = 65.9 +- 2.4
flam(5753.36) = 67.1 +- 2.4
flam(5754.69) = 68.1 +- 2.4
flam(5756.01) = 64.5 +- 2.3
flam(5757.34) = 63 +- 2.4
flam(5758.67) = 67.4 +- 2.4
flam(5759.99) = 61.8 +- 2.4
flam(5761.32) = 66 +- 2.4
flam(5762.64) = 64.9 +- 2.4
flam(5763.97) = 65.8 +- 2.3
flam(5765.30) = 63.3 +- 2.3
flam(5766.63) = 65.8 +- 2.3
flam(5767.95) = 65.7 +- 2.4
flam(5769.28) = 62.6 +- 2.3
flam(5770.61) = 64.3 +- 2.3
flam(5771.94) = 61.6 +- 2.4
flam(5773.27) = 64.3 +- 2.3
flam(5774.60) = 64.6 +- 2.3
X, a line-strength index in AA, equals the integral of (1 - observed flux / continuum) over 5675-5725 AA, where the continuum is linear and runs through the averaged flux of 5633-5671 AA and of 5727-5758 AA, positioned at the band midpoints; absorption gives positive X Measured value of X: 0.2 AA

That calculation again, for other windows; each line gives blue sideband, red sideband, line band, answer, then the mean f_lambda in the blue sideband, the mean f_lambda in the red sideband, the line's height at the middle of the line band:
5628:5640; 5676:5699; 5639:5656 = 0.32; 66.4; 66.3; 66.4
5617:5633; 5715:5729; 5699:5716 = 0.63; 66.6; 66.9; 66.9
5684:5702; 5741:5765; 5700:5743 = 0.43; 66.4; 66.1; 66.2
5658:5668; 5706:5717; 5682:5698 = -0.19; 66.1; 64.6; 65.3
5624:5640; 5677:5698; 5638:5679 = 0.17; 66.1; 66.3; 66.2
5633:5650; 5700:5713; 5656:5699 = -1.15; 65.8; 63.9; 64.7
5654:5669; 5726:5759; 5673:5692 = -0.03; 66.2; 66.2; 66.2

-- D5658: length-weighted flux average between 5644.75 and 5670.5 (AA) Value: 65.9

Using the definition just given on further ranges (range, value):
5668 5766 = 65.9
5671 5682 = 66.4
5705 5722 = 65.6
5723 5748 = 66.3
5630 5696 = 66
